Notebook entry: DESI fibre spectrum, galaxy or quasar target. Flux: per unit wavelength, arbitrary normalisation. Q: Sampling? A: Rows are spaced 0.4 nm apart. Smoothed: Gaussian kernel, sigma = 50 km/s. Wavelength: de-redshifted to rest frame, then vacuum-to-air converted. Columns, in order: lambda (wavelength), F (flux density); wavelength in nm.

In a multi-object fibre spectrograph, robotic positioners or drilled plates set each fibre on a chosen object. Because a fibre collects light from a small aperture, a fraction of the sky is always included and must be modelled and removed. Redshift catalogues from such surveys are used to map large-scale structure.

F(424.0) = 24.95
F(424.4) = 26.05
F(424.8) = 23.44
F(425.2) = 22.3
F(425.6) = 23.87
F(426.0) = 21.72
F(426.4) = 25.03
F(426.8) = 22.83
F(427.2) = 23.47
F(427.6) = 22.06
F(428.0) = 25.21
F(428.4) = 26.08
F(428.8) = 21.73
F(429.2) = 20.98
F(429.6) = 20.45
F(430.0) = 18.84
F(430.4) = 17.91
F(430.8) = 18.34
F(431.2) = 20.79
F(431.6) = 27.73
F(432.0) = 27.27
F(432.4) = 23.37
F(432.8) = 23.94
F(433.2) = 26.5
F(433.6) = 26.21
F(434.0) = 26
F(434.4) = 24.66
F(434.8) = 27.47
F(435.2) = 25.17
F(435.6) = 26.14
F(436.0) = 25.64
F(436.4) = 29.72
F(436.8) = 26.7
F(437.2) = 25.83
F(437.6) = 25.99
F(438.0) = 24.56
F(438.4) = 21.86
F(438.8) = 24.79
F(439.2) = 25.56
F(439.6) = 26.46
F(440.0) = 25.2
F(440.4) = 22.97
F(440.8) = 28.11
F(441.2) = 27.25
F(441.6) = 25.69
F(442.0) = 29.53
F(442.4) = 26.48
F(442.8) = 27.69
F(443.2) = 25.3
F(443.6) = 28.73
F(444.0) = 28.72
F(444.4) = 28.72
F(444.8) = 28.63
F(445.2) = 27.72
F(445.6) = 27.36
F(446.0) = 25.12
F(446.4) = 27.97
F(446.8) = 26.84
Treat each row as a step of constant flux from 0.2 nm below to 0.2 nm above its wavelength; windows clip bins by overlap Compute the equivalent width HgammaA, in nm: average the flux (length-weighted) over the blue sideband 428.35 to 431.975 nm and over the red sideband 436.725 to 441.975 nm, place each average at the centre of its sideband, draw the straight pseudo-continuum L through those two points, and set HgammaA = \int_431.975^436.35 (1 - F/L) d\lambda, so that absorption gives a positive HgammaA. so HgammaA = -0.46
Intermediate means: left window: 21.5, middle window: 25.7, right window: 25.6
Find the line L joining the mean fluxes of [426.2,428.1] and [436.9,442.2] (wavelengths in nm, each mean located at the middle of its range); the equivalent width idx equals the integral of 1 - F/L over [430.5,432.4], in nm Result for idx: 0.09 nm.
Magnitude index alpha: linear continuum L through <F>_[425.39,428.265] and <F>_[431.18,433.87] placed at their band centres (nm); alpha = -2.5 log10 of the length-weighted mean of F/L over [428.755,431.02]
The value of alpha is 0.24 mag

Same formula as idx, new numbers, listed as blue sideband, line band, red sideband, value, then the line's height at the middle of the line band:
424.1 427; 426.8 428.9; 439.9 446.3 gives 0.03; 24.1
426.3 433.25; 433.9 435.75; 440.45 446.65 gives -0.10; 24.5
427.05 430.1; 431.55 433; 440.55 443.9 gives -0.10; 23.8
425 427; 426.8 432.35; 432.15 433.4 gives 0.36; 24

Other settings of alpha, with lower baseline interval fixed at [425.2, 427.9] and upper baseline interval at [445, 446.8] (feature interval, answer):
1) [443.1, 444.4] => -0.05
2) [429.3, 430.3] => 0.21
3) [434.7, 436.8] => -0.07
